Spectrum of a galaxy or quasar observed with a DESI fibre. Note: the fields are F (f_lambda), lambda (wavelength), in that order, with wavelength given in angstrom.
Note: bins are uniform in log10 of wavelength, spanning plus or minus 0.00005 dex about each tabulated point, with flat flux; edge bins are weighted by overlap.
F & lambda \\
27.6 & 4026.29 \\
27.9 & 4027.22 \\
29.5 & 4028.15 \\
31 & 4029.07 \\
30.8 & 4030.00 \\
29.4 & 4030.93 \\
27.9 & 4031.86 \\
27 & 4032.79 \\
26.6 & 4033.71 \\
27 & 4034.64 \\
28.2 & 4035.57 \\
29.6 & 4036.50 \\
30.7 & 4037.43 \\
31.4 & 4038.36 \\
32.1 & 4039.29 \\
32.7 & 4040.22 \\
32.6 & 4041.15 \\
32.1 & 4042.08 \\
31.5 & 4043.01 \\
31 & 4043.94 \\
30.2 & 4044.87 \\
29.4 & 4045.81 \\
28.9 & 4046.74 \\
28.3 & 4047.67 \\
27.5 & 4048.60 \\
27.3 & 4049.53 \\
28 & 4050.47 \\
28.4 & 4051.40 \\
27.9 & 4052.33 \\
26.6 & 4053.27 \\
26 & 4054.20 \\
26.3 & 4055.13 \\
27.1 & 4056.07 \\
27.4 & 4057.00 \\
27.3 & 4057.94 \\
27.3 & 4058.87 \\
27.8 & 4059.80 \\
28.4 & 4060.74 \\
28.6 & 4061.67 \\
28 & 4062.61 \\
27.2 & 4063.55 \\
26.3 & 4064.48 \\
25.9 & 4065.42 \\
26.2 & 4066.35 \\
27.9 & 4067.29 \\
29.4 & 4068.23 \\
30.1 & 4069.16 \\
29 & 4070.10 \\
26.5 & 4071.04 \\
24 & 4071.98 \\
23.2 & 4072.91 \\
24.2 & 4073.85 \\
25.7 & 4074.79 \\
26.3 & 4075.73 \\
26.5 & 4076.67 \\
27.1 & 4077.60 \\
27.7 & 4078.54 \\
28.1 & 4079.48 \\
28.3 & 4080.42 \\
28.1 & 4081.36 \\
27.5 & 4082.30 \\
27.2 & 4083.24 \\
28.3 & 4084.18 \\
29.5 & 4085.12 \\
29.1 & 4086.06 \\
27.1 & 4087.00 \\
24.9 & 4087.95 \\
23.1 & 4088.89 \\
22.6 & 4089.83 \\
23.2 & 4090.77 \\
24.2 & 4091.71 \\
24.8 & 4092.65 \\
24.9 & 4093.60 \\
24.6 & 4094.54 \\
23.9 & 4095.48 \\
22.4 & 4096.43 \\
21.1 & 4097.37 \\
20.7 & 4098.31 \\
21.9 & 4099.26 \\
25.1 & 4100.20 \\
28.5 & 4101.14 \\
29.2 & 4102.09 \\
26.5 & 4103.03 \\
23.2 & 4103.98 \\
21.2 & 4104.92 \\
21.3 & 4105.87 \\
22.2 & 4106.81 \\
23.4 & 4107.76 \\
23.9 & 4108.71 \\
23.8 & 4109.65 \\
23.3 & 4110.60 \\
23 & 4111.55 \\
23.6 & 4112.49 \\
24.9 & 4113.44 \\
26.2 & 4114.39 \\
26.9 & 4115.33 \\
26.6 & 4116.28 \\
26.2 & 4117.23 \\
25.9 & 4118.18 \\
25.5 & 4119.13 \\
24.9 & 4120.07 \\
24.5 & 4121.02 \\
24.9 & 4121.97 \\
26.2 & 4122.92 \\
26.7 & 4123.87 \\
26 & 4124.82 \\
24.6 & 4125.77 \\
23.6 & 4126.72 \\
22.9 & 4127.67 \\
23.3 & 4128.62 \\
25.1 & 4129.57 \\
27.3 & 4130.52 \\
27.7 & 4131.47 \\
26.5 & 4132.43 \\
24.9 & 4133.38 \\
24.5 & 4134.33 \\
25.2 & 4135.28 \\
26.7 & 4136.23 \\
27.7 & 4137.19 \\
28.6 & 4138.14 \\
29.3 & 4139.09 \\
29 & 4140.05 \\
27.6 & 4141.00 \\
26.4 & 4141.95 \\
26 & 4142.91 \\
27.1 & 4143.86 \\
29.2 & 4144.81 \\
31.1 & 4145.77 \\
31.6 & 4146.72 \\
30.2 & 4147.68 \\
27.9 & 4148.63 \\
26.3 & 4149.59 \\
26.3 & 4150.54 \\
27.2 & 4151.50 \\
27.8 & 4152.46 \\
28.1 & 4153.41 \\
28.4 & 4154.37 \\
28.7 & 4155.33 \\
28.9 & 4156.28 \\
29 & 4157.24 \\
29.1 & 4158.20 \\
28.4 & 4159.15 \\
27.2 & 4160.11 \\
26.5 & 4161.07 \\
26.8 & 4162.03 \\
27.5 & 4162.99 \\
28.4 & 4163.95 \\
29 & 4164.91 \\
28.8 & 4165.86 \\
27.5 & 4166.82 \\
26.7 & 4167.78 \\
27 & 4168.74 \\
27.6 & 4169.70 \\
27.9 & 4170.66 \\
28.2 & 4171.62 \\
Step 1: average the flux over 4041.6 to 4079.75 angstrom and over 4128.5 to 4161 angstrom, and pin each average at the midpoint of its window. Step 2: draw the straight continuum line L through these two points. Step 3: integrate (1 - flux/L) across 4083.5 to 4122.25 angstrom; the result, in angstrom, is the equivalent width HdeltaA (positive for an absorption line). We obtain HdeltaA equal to 4.1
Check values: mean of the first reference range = 27.6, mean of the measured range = 24.7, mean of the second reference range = 27.6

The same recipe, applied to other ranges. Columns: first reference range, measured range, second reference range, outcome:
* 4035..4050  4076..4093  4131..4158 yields 1.6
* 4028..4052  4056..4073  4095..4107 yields -0.1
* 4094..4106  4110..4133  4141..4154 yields 0.5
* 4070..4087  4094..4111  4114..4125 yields 1.7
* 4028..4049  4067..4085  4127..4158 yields 1.1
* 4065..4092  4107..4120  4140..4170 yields 1.2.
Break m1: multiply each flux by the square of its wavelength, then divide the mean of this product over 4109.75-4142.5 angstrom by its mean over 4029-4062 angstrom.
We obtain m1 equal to 0.9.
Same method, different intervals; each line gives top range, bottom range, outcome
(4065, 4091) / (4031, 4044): 0.91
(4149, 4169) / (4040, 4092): 1.06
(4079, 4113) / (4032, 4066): 0.89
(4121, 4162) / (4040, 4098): 1.04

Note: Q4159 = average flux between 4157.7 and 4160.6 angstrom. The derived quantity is 28.2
